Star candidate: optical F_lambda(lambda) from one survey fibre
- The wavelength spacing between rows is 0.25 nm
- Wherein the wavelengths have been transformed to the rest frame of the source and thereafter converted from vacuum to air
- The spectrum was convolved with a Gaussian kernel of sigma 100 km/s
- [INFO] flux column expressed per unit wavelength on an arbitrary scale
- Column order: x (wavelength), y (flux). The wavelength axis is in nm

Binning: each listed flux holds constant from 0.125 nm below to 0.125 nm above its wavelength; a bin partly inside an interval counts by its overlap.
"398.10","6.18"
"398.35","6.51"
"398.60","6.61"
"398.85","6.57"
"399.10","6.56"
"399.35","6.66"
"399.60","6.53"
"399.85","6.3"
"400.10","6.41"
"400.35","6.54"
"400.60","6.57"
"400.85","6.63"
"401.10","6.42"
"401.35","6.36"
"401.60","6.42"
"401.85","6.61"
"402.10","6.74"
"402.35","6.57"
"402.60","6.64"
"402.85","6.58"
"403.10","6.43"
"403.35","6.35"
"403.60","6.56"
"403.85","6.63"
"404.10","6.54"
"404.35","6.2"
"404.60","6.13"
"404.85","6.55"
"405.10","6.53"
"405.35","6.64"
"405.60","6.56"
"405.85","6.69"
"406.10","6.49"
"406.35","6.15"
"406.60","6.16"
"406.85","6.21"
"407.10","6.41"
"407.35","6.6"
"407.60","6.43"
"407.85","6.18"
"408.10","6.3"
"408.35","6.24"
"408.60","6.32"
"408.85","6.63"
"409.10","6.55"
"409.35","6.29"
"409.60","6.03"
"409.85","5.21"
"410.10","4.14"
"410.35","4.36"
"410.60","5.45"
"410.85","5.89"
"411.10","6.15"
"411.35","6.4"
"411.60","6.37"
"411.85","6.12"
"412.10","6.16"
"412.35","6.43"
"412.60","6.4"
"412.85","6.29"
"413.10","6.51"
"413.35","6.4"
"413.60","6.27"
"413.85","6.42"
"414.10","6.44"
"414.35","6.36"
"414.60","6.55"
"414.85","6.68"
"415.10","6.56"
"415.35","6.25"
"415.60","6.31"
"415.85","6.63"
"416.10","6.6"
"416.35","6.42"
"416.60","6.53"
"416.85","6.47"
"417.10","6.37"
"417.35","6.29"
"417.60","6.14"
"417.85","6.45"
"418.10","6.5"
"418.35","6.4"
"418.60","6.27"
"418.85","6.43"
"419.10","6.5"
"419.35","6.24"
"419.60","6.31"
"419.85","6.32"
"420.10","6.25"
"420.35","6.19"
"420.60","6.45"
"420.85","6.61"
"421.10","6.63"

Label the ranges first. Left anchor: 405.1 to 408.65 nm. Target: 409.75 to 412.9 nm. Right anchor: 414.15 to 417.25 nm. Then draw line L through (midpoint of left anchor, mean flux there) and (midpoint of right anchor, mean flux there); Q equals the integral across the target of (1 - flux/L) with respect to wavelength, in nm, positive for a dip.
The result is 0.32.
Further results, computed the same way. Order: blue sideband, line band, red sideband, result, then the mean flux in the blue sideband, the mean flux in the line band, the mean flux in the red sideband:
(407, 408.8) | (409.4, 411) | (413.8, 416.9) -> 0.29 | 6.36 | 5.25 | 6.48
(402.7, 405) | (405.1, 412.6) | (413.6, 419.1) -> 0.35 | 6.44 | 6.13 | 6.43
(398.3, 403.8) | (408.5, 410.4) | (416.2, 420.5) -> 0.21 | 6.53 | 5.74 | 6.36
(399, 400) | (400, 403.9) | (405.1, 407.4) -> -0.03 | 6.51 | 6.53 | 6.43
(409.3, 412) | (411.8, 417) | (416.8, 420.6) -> -0.39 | 5.66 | 6.42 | 6.34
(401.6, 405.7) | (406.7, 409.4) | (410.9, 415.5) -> 0.03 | 6.51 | 6.38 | 6.37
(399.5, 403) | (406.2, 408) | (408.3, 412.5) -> -0.05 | 6.52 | 6.31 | 5.92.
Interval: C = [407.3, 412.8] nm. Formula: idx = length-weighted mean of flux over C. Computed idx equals 6.03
